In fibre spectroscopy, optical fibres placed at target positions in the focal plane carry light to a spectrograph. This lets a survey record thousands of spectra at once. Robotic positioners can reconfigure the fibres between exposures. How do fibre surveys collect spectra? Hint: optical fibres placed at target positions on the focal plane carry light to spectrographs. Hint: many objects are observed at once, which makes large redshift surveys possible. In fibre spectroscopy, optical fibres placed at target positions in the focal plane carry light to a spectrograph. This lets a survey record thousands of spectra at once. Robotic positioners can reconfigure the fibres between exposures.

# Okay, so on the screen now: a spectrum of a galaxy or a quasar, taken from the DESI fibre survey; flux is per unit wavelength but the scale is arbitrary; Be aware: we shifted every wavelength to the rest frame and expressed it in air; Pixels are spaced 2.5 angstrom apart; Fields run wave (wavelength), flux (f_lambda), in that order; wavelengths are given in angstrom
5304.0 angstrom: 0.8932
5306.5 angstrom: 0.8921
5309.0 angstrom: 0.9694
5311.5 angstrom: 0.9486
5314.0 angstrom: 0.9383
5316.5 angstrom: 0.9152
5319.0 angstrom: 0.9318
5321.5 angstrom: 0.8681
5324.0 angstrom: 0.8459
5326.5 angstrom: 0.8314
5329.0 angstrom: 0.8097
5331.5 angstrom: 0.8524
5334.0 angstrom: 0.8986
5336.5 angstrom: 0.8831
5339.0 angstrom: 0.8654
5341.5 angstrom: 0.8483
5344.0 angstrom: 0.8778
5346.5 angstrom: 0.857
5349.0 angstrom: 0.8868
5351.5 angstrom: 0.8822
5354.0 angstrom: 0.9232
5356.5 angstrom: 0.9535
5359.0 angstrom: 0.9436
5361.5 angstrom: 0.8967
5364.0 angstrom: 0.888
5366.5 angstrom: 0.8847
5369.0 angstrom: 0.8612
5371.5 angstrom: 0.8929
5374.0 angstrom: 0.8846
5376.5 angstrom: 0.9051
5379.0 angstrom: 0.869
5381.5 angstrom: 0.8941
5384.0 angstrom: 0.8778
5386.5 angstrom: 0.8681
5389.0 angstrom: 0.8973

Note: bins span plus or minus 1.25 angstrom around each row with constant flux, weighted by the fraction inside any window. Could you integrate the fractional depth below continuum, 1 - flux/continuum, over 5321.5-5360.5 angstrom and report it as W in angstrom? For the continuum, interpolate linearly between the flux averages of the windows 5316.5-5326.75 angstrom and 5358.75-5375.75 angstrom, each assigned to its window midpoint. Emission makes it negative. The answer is 0.3 angstrom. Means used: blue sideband 0.879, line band 0.877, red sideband 0.89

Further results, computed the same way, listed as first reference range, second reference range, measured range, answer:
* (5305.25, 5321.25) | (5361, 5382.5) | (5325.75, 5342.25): 1.0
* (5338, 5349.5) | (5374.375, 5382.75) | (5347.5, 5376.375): -0.7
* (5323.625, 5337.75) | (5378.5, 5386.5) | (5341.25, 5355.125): -0.3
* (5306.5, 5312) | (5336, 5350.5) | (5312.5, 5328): 0.6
